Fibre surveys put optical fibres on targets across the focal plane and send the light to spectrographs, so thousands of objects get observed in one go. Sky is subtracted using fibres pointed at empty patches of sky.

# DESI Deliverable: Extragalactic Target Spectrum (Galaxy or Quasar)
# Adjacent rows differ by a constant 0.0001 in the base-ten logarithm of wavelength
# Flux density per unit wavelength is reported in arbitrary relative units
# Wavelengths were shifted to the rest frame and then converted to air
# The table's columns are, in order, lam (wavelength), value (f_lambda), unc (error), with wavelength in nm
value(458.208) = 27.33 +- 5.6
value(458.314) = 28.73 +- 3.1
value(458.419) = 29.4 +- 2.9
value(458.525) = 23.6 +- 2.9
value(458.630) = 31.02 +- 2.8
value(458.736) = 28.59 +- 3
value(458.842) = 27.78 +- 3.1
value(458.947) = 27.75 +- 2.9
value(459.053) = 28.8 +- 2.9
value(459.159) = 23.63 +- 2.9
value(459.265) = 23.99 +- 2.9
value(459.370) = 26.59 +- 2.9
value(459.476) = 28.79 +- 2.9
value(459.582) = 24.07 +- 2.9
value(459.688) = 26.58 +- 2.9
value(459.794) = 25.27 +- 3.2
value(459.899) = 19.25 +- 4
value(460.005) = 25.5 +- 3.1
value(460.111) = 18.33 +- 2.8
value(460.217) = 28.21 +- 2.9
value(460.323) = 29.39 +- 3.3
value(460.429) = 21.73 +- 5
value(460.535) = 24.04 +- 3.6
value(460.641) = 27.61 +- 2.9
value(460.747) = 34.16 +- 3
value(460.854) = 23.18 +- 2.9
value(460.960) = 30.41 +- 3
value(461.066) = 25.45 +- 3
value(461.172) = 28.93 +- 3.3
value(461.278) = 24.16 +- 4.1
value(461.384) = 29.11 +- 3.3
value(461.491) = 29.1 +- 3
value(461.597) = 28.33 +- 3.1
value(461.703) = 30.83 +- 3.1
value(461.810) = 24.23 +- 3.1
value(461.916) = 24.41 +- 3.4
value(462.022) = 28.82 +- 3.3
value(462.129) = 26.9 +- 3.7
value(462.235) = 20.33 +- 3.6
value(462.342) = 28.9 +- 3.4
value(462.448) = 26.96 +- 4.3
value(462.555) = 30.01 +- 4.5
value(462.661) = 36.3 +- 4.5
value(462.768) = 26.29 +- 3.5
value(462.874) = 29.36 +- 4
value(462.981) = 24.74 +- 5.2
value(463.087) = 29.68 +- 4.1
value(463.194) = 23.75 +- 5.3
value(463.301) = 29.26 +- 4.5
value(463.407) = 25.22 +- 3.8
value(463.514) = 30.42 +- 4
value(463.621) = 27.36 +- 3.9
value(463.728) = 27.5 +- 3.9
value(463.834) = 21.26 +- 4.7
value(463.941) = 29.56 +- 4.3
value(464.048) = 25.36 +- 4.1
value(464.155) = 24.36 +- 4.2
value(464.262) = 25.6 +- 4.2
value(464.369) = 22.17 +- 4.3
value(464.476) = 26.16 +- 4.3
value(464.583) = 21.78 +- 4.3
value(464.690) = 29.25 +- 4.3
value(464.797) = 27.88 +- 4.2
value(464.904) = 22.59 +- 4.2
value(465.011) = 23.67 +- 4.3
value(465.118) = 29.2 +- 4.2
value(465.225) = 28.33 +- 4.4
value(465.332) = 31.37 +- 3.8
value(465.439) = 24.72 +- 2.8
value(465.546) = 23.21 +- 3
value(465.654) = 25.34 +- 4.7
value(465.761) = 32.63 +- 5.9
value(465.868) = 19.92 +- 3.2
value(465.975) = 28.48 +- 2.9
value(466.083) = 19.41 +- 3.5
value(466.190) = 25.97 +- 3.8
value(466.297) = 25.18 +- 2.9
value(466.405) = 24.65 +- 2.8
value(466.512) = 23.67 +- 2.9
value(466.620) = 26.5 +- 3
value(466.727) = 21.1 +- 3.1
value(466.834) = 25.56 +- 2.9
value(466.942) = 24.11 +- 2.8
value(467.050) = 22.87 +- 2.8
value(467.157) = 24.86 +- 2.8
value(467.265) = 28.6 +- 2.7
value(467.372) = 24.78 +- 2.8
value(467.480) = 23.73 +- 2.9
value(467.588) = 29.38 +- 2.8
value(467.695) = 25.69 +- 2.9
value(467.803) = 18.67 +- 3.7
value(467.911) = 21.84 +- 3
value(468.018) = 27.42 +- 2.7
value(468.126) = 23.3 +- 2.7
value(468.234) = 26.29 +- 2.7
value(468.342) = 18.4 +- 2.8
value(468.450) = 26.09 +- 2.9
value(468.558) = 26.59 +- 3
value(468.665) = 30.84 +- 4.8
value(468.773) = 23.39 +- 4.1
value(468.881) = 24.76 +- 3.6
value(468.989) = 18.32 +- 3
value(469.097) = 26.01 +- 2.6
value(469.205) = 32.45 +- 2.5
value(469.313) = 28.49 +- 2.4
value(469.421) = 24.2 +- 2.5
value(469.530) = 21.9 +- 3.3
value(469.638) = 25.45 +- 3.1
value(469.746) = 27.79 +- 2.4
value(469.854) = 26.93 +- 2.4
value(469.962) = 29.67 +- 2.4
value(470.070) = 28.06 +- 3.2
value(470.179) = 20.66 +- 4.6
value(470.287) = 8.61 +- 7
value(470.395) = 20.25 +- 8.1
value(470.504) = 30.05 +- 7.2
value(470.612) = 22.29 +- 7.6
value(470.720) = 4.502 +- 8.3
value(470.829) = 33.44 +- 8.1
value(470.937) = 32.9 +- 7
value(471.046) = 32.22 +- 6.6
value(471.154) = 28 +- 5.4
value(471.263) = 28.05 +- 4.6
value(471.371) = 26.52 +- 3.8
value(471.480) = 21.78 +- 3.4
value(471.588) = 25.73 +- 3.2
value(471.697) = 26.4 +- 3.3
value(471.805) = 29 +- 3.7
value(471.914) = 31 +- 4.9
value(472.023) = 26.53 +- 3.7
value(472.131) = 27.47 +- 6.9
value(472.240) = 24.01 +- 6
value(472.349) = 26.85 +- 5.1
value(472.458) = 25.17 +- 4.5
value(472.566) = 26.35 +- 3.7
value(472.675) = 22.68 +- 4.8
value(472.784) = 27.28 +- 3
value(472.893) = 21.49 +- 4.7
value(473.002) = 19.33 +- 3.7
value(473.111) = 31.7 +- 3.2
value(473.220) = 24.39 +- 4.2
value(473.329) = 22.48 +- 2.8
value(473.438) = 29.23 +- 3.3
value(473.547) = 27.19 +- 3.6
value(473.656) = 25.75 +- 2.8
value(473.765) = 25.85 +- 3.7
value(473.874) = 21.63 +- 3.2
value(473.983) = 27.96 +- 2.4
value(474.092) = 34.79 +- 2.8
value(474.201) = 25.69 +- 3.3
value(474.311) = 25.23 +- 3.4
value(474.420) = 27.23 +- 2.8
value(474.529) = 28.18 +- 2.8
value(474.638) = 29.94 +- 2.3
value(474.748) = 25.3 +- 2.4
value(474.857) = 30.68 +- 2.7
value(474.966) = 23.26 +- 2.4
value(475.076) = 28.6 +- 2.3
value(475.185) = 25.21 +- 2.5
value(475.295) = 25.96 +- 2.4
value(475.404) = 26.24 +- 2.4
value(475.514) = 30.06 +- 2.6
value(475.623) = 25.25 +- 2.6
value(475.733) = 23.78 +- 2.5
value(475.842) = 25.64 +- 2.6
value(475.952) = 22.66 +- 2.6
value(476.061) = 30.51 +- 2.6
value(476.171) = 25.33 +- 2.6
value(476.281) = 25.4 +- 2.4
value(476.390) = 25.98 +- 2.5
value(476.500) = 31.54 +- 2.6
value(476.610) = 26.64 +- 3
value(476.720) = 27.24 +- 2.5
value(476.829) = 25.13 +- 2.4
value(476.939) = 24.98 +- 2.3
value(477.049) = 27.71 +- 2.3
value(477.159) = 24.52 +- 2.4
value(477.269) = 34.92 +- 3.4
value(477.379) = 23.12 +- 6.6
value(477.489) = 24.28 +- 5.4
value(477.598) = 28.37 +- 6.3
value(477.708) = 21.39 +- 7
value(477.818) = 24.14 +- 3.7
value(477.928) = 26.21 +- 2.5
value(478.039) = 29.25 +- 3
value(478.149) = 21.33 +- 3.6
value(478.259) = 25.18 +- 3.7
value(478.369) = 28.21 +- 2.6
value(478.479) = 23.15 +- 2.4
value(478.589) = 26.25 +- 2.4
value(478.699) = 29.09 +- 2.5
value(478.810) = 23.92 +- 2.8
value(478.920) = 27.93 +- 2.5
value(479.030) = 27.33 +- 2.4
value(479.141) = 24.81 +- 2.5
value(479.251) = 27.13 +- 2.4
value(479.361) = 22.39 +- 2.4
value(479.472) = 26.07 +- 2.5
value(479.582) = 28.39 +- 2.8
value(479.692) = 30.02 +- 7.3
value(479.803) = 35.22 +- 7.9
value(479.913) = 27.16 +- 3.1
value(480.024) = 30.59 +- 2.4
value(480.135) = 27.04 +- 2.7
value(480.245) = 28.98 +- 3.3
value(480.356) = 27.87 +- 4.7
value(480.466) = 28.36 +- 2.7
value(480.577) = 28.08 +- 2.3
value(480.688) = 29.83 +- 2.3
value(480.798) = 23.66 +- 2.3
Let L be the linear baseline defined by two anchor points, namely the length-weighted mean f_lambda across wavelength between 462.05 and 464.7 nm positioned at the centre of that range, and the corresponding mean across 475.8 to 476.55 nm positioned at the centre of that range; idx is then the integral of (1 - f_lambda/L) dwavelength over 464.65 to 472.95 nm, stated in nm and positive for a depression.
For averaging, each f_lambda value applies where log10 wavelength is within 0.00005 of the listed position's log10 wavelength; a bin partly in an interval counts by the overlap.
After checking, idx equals 0.44 nm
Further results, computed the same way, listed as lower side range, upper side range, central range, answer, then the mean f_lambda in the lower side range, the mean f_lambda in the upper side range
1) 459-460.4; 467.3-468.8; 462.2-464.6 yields -0.16 nm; 25.2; 24.8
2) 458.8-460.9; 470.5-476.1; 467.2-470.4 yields 0.17 nm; 25.7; 26.3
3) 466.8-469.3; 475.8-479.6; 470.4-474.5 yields -0.09 nm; 25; 26.2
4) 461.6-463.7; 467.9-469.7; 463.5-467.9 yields 0.17 nm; 27.6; 25.1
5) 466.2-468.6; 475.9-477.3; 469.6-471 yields 0.08 nm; 24.5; 27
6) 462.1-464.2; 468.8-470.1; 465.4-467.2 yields 0.14 nm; 27.2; 26.1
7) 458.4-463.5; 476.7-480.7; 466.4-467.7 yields 0.09 nm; 26.9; 26.9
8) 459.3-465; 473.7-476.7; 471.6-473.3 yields 0.05 nm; 26.5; 26.8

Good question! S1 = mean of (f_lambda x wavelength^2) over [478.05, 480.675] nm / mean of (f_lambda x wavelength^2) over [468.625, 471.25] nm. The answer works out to 1.1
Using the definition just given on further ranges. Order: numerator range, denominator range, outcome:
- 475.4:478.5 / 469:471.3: 1.07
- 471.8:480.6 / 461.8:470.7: 1.09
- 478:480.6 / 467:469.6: 1.14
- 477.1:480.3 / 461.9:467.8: 1.09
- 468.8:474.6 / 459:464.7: 1.01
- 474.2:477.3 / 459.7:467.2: 1.08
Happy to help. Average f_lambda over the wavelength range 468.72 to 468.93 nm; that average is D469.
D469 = 24.1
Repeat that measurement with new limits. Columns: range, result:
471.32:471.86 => 25.9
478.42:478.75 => 26.2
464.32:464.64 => 23.4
